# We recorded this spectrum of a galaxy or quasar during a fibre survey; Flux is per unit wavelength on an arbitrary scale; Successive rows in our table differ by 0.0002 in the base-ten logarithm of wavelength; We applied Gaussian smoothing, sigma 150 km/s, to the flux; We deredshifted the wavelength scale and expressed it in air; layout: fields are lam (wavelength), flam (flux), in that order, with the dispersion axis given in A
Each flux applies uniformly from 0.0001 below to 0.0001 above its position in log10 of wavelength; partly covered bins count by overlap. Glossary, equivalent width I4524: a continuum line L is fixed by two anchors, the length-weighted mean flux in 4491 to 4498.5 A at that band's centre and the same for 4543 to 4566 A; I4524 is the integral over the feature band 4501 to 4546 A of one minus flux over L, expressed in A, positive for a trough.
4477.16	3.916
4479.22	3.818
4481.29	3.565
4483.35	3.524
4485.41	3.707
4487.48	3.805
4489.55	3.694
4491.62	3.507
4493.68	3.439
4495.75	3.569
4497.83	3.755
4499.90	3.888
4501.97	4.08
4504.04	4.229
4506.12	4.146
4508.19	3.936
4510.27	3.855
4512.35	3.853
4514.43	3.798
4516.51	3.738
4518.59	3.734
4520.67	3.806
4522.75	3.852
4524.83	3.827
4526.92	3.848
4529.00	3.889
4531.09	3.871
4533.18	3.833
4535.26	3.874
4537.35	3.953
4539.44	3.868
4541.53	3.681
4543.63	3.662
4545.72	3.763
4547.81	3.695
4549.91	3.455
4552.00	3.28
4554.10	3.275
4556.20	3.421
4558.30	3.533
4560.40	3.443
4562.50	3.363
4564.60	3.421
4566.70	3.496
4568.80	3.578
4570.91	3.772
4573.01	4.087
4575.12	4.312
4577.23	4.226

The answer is -4.43 A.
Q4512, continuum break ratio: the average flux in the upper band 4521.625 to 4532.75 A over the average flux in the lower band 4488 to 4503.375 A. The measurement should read 1.0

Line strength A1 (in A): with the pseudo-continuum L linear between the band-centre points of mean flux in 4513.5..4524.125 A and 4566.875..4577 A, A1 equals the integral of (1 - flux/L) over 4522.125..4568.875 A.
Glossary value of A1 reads 2.5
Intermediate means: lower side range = 3.79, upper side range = 3.92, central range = 3.65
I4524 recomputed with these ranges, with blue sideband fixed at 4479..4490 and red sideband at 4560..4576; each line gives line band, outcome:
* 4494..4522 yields -1.4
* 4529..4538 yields -0.5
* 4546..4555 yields 0.6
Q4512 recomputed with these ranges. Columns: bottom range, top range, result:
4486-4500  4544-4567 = 0.95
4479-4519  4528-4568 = 0.96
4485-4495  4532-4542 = 1.06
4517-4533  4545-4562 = 0.91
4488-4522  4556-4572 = 0.92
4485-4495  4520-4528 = 1.06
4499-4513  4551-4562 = 0.85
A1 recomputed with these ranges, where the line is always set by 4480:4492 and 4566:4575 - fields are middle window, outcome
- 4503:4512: -0.8 A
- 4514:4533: -0.5 A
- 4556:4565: 0.8 A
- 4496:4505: -0.7 A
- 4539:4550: 0.2 A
